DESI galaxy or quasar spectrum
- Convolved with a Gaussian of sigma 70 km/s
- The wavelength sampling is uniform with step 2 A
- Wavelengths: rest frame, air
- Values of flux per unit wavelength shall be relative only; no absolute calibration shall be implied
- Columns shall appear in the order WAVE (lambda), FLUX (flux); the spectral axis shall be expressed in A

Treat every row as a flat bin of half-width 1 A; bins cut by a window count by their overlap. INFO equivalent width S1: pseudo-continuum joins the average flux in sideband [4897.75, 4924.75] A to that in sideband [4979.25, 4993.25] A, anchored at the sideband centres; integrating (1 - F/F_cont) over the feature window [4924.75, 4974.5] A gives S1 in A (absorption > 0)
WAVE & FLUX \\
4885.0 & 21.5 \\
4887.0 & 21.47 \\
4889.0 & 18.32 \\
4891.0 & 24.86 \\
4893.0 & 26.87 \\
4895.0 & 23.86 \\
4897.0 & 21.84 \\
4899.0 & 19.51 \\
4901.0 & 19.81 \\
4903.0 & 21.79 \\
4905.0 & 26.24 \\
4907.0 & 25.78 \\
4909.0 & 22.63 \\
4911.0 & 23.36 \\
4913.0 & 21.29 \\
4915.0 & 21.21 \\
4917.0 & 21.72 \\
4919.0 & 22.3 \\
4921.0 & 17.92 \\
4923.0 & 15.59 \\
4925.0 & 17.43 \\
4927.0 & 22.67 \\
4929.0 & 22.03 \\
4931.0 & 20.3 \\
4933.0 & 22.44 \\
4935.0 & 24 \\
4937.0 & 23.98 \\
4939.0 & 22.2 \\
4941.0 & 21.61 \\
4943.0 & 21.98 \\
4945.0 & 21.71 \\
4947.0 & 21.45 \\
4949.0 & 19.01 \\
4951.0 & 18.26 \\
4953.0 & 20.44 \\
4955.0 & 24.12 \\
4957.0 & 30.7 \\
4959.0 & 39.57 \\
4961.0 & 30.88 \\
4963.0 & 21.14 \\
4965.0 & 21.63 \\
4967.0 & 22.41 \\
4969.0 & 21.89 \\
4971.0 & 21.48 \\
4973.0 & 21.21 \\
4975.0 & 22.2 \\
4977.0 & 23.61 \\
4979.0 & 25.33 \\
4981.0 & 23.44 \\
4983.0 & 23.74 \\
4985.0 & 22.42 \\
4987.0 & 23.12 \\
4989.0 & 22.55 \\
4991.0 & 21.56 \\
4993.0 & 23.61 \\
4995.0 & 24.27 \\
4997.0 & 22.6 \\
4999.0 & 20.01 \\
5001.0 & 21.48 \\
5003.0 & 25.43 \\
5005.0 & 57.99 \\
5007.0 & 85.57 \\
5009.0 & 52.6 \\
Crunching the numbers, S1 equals -1.9 A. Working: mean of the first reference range 21.4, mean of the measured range 23.1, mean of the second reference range 23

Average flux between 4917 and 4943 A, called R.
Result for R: 21.1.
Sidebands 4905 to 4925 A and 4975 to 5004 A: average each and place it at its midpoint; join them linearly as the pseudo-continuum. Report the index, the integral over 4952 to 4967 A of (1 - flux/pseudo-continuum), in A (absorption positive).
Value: -2.9 A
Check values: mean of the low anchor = 21.4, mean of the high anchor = 23.1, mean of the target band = 26.6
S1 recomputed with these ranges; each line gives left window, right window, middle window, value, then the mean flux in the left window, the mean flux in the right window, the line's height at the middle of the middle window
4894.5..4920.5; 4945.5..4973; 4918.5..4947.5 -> 2.5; 22.3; 23.9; 23.1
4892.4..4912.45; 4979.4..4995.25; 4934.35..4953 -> 1.3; 23.1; 23.1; 23.1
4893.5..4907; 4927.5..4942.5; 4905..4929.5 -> 1.2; 22.6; 22.4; 22.5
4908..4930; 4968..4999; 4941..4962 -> -2.8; 20.7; 22.8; 21.8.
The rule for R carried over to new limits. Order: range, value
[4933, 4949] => 22.2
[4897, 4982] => 22.6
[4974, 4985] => 23.6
